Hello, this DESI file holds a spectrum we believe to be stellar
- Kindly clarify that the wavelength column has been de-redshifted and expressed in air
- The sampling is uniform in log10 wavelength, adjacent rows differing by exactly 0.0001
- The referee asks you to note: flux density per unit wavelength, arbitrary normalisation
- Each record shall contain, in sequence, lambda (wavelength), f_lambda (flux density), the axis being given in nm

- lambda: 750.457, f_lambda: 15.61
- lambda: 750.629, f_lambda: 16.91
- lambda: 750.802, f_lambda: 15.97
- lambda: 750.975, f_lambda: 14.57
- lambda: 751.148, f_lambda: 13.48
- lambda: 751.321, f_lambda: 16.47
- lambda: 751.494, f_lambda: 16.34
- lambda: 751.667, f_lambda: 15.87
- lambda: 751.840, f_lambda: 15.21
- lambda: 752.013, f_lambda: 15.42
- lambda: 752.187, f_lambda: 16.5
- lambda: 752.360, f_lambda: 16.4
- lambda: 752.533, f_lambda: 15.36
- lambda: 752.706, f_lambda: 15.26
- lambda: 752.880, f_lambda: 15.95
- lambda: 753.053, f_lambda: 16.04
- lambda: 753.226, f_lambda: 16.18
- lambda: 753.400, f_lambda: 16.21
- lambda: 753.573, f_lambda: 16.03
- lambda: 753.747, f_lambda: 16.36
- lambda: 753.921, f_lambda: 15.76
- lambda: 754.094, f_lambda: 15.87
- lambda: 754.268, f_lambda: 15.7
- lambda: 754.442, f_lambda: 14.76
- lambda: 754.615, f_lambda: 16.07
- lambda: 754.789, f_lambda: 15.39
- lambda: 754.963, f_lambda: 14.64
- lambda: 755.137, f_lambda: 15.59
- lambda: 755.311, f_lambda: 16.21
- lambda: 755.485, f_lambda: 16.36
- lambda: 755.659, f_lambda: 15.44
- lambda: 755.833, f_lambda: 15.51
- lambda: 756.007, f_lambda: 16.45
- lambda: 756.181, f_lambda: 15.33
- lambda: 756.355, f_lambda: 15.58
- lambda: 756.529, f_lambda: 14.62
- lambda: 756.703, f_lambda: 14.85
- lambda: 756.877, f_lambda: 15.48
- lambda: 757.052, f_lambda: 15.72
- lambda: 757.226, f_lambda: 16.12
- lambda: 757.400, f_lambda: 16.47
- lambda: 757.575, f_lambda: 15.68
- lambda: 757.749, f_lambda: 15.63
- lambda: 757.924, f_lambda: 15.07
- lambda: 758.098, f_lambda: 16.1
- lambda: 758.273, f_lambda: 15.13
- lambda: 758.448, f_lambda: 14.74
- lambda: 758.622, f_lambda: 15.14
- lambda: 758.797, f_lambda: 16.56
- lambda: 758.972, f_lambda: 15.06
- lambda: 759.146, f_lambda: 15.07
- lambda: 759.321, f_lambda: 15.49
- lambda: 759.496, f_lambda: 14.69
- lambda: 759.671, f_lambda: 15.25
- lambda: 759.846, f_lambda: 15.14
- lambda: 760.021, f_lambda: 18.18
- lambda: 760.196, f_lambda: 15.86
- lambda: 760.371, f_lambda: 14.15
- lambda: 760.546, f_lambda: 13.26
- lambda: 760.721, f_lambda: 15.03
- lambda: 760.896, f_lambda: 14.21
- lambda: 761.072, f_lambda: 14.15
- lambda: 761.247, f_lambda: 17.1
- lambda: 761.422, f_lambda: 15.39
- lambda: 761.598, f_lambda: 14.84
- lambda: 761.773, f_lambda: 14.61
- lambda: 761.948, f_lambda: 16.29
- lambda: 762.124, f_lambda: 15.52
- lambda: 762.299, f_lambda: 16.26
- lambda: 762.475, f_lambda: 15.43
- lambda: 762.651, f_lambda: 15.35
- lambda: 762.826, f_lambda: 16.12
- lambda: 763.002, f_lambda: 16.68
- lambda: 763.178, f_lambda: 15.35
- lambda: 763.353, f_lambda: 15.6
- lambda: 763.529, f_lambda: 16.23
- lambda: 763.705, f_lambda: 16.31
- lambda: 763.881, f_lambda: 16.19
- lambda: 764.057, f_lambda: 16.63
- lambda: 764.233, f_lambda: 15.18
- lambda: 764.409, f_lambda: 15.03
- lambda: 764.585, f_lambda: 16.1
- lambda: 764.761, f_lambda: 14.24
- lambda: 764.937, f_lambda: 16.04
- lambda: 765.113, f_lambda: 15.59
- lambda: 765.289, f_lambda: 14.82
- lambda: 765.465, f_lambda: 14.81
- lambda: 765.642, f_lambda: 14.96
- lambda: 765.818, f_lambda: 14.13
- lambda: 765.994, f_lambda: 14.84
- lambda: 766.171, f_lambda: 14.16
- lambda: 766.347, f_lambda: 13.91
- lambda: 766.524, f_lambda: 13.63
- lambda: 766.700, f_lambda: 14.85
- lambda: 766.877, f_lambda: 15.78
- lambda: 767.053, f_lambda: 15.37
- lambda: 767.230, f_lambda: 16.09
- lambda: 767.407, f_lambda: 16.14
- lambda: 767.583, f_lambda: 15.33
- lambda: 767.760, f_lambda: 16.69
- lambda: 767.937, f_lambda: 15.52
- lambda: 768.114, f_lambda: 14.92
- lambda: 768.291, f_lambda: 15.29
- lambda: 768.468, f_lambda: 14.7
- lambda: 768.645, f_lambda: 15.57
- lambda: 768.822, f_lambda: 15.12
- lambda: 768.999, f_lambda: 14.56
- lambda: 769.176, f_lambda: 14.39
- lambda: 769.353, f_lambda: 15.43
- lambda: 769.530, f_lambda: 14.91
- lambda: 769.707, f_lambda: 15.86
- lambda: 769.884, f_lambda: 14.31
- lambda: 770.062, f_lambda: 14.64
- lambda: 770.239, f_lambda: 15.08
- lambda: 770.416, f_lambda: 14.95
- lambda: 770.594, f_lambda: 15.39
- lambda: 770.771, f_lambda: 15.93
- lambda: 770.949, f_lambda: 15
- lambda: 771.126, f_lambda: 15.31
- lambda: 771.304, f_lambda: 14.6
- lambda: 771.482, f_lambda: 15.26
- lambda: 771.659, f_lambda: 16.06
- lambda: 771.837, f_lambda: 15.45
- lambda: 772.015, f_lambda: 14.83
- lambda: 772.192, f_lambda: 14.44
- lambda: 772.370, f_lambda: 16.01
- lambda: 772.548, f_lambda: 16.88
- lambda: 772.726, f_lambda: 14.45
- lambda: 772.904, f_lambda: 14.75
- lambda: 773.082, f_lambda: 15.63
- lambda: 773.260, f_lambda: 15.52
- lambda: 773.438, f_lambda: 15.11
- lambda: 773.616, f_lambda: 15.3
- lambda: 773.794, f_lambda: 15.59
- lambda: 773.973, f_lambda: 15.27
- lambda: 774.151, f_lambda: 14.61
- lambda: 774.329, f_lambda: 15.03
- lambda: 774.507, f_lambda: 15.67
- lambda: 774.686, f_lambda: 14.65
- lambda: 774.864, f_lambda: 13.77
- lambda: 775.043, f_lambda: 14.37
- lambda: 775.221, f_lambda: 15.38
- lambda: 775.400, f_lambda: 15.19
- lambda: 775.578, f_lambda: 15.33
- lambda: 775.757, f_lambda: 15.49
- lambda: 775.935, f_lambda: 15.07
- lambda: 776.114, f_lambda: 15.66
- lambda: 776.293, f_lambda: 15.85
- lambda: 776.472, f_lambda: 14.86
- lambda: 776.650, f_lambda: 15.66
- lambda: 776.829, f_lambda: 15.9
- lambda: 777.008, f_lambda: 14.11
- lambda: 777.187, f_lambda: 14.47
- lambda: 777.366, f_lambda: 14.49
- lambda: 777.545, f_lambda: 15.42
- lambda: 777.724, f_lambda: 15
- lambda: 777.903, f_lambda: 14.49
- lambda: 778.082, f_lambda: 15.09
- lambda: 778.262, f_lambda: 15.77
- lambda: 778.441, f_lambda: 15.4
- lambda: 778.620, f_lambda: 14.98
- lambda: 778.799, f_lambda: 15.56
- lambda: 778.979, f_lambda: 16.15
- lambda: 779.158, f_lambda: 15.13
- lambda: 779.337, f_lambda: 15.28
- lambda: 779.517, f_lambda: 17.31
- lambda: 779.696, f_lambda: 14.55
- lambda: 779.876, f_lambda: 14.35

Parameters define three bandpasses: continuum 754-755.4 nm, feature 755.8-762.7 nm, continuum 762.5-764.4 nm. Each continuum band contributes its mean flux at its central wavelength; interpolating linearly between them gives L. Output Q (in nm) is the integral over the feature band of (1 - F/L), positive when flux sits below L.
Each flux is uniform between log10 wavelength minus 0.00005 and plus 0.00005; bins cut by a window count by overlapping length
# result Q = 0.14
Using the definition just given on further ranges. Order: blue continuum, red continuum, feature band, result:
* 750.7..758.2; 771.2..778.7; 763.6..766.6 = 0.060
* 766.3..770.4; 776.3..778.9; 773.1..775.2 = 0.014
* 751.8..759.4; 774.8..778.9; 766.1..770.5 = 0.068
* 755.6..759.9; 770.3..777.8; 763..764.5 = -0.050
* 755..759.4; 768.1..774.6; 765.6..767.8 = 0.040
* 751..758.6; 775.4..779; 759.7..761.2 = 0.046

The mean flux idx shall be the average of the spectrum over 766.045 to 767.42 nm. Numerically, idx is 14.9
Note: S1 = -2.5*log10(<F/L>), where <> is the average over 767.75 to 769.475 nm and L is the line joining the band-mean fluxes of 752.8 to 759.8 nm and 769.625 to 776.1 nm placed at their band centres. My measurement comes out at 0.01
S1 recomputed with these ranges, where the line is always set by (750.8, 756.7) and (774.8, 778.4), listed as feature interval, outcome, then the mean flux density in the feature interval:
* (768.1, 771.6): 0.01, 15.1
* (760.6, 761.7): 0.03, 15.1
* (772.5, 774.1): -0.01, 15.3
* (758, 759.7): 0.01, 15.3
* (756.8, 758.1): -0.01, 15.8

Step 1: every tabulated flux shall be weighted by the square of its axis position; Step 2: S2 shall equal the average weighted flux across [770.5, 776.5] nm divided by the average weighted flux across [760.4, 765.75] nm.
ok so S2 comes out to 1.01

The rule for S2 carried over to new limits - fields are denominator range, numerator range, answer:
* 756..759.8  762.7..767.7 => 1.01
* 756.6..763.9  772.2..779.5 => 1.02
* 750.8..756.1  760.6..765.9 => 1.01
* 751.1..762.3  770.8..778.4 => 1.02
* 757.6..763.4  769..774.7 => 1.02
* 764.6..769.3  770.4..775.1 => 1.02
